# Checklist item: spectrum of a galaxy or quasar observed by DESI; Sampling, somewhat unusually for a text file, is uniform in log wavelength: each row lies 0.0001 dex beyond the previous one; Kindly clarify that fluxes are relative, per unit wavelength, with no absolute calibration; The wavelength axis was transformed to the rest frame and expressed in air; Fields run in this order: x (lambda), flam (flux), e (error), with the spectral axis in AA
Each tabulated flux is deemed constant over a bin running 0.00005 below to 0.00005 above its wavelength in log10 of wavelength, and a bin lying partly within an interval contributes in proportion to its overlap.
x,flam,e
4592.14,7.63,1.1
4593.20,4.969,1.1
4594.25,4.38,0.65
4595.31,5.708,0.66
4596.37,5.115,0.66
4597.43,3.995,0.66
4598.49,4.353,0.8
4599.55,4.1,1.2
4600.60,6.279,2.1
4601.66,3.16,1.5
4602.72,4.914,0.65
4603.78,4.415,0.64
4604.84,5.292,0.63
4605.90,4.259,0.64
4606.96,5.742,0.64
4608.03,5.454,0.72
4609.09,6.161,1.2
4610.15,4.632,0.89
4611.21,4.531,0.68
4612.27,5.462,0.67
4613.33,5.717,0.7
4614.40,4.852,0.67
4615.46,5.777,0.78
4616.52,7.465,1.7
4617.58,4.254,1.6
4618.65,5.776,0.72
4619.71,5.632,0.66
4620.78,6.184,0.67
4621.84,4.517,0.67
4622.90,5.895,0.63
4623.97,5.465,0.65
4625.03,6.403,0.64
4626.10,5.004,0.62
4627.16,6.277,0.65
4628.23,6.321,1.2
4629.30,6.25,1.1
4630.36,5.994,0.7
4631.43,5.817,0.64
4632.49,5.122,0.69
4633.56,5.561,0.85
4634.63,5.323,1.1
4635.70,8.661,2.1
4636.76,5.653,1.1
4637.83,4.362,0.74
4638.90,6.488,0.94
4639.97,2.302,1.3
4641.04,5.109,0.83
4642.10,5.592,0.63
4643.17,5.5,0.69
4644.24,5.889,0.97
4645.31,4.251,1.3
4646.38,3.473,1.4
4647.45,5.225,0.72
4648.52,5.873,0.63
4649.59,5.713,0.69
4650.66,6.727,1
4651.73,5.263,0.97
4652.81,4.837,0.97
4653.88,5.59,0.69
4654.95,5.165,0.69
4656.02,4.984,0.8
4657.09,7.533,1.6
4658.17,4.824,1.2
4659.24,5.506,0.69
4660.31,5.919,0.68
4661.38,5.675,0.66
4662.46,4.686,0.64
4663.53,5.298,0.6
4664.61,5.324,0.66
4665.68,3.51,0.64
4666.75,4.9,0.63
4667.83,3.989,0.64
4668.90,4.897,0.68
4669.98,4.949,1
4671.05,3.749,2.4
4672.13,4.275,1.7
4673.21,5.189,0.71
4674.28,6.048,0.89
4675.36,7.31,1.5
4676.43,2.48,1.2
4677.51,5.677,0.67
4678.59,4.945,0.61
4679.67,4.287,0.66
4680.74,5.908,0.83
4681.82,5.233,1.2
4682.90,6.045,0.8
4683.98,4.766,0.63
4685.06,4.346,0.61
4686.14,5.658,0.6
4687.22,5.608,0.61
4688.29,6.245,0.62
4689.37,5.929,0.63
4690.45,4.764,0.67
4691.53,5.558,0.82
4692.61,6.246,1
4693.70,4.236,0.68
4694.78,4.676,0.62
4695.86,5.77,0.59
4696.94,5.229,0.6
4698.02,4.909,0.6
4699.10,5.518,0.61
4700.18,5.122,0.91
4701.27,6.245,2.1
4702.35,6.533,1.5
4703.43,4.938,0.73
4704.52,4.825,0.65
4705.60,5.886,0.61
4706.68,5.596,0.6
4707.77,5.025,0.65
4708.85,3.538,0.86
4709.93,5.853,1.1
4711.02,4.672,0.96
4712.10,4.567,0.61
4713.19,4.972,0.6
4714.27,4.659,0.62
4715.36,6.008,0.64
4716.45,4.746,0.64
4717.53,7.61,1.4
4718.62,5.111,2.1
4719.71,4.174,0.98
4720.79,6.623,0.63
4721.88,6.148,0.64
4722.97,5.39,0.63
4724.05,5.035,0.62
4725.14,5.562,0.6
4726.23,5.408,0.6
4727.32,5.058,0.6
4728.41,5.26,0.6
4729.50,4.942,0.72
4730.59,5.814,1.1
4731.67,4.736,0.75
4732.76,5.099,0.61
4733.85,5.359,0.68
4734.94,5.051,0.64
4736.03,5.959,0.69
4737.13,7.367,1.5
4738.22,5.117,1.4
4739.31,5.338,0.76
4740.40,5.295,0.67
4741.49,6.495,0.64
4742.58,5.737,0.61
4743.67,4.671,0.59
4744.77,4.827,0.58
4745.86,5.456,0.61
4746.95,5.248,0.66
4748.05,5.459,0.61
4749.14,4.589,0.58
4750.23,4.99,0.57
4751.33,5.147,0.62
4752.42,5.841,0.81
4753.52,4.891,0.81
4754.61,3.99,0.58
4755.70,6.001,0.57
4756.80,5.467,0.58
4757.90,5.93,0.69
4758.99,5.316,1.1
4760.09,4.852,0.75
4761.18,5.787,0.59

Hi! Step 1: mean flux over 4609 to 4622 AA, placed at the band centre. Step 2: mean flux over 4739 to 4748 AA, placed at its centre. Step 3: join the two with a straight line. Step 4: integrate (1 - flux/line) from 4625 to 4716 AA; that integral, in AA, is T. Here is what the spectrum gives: 2.3 AA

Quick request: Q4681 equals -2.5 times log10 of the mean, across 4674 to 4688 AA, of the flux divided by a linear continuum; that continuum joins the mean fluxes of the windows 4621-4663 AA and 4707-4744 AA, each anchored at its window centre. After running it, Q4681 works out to 0.04 mag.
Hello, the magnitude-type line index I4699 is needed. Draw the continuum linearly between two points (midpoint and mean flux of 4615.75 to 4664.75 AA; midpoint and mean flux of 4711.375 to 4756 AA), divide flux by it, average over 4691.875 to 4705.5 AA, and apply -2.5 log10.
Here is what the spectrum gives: 0.01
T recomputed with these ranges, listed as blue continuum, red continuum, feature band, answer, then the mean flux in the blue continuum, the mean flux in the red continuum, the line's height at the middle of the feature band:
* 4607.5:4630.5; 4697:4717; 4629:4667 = 0.8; 5.63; 5.2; 5.49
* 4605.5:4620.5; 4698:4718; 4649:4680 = 1.3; 5.43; 5.33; 5.38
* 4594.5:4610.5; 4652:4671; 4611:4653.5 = -4.4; 4.9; 5.12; 5.01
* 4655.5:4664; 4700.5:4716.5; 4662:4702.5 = 1.8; 5.56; 5.21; 5.4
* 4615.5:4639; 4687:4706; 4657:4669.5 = 1.2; 5.82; 5.45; 5.63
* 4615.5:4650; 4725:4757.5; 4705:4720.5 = 0.6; 5.54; 5.34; 5.39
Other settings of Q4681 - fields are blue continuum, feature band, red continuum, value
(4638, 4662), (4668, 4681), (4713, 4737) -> 0.09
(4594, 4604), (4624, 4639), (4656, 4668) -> -0.19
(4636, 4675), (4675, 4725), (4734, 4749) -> 0.00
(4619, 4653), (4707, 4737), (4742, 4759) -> 0.00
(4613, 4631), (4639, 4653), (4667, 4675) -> 0.03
